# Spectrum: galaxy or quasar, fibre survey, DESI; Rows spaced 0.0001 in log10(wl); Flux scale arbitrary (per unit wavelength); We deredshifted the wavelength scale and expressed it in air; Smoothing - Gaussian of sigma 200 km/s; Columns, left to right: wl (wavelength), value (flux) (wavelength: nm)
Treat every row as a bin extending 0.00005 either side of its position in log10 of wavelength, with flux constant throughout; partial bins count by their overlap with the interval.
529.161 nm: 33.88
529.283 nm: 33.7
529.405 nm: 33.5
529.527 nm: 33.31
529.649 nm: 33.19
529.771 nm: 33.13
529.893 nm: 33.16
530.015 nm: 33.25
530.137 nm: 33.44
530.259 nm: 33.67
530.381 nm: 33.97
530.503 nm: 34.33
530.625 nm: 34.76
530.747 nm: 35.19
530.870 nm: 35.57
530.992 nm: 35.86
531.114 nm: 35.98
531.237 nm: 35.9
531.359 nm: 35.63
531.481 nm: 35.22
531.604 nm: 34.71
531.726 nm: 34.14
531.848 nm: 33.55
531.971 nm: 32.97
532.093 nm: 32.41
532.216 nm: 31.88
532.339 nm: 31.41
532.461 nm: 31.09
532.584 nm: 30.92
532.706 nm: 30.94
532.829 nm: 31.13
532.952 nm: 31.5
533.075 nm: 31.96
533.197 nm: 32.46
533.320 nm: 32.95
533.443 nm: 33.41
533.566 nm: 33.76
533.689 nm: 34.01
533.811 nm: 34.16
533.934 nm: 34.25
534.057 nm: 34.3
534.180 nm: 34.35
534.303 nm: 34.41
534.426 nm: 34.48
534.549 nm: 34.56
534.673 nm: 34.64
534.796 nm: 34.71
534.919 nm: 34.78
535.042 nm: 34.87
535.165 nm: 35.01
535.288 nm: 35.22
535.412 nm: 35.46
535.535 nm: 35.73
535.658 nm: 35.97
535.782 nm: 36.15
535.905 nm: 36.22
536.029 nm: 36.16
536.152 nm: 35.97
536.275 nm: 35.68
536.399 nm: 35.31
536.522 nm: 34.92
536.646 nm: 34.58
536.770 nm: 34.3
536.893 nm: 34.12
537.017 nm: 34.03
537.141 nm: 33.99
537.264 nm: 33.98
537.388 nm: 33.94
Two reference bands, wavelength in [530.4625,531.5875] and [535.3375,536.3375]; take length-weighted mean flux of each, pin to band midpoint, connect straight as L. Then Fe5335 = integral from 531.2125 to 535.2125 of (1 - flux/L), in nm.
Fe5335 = 0.236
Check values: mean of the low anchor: 35.4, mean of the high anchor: 35.9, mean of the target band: 33.5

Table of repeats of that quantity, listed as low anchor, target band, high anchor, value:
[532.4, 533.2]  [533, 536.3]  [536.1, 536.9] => -0.14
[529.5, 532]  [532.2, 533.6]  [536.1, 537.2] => 0.10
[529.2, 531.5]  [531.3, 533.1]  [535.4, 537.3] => 0.10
